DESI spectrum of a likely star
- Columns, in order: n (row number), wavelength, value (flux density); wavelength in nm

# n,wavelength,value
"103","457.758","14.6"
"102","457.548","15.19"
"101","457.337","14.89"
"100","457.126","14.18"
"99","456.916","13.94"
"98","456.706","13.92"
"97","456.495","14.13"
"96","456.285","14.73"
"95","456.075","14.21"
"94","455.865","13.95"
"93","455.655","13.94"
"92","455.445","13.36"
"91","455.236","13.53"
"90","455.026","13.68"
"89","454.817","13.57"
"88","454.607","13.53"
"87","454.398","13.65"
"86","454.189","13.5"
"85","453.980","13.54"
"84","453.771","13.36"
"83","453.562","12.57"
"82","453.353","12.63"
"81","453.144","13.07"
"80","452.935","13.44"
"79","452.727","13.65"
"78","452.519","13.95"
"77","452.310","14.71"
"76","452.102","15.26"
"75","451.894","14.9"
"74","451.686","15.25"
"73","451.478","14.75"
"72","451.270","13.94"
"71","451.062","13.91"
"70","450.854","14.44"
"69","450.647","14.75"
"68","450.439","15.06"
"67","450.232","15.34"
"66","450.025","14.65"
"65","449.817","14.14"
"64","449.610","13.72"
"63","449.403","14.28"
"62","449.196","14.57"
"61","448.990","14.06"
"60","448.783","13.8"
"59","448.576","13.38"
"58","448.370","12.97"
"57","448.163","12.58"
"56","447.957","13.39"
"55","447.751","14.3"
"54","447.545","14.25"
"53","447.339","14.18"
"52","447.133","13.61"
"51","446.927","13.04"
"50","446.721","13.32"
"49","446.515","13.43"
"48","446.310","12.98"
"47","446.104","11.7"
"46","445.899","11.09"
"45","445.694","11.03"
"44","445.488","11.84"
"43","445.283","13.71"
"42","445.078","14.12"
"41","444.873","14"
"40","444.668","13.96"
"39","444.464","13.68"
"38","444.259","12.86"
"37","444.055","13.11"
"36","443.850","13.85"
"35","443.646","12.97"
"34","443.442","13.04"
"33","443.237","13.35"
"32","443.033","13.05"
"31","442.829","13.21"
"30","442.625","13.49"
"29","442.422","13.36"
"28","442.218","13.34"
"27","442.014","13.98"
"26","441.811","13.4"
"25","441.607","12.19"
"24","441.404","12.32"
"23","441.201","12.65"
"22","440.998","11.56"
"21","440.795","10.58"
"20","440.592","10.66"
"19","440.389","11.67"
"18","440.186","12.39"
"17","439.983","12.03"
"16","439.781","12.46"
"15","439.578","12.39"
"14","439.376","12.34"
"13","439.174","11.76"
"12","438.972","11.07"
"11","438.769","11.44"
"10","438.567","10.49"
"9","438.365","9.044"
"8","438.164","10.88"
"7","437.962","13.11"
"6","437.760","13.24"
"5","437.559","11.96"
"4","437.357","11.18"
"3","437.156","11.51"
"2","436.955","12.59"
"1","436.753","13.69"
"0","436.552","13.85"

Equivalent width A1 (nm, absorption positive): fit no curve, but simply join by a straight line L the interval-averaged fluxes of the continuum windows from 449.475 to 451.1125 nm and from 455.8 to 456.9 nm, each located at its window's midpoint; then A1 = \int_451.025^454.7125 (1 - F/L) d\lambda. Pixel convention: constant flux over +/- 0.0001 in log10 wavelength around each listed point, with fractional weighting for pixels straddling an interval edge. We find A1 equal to 0.13 nm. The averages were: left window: 14.5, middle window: 13.9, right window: 14.2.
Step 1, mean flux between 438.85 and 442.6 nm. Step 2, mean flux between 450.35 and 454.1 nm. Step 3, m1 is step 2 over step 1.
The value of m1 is 1.15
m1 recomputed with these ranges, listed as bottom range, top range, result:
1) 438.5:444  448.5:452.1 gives 1.16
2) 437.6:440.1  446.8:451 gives 1.20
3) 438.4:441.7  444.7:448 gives 1.12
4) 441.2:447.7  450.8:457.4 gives 1.06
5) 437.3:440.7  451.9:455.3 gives 1.17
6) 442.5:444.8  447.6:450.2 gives 1.04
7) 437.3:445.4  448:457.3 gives 1.12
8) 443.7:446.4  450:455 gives 1.09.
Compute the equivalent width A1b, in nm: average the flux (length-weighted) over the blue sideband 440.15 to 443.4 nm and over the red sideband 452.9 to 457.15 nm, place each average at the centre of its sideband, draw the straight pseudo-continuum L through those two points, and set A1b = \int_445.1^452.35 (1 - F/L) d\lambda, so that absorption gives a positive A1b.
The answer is -0.351 nm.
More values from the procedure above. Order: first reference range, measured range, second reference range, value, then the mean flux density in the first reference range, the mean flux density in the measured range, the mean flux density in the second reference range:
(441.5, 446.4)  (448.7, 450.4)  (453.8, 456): -0.128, 13.1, 14.4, 13.6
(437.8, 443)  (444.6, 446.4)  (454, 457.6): 0.004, 12.1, 12.7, 14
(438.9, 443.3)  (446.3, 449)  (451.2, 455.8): -0.075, 12.4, 13.5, 13.8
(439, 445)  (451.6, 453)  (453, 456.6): -0.110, 12.7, 14.5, 13.6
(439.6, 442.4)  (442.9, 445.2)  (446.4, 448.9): -0.108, 12.3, 13.5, 13.5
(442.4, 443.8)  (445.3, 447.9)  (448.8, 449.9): 0.153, 13.2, 12.9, 14.1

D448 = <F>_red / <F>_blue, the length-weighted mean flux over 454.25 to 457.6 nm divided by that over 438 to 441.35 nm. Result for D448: 1.2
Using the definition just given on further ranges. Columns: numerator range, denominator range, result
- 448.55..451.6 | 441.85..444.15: 1.08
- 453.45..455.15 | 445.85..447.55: 1.03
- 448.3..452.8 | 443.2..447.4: 1.10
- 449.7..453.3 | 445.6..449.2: 1.09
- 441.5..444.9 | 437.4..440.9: 1.15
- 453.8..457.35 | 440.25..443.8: 1.10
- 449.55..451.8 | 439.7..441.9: 1.21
